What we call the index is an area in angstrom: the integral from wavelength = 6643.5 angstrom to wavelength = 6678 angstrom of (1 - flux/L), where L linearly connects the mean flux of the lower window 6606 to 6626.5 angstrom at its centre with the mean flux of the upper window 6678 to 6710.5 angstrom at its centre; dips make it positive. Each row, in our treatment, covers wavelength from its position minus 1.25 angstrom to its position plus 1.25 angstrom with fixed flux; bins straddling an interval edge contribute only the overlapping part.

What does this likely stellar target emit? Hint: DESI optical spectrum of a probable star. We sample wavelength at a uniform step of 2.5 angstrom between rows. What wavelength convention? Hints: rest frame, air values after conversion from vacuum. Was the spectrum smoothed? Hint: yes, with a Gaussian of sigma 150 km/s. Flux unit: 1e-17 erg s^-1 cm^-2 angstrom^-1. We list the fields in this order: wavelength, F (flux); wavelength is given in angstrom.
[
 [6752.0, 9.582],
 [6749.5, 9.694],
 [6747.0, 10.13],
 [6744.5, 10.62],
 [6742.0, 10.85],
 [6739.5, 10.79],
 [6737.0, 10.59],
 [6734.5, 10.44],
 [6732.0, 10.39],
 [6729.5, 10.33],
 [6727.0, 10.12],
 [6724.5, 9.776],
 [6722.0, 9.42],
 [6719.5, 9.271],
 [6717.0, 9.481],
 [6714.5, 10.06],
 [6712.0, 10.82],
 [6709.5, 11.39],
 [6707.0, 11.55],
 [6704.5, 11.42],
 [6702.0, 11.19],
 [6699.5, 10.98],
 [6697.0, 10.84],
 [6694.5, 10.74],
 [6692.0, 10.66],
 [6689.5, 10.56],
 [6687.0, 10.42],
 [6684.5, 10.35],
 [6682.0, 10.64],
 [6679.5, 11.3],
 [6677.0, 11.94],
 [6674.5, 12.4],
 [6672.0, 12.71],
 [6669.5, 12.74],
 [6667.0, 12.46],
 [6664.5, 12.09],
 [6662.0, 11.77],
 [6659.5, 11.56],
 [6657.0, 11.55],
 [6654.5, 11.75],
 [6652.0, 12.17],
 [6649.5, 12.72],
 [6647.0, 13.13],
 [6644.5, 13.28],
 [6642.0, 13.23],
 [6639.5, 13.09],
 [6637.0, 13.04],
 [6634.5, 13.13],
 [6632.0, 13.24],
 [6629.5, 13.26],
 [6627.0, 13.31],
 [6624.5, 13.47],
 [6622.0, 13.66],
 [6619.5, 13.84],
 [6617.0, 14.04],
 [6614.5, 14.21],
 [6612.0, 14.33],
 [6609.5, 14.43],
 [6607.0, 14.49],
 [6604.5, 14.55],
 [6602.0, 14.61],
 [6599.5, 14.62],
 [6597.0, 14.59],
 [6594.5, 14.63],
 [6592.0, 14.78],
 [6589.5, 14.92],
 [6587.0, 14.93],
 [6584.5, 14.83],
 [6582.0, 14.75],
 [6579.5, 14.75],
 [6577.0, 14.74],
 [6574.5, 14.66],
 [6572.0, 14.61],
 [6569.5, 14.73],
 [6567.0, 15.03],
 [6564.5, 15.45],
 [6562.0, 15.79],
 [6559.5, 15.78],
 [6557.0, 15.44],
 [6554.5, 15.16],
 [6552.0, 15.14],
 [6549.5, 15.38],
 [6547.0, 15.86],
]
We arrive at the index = -0.1 angstrom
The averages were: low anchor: 14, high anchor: 10.9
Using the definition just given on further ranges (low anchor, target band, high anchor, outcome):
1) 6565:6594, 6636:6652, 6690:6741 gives -0.3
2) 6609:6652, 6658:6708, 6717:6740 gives 0.9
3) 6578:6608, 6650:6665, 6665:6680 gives 1.1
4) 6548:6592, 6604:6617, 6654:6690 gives -0.6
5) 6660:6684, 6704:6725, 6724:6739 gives 0.9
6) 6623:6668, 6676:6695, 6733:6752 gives 1.5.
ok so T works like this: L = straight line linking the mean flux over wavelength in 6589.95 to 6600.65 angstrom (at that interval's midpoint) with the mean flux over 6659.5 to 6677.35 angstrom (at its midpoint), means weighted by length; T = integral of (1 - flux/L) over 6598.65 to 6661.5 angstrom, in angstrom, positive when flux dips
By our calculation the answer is 0.8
